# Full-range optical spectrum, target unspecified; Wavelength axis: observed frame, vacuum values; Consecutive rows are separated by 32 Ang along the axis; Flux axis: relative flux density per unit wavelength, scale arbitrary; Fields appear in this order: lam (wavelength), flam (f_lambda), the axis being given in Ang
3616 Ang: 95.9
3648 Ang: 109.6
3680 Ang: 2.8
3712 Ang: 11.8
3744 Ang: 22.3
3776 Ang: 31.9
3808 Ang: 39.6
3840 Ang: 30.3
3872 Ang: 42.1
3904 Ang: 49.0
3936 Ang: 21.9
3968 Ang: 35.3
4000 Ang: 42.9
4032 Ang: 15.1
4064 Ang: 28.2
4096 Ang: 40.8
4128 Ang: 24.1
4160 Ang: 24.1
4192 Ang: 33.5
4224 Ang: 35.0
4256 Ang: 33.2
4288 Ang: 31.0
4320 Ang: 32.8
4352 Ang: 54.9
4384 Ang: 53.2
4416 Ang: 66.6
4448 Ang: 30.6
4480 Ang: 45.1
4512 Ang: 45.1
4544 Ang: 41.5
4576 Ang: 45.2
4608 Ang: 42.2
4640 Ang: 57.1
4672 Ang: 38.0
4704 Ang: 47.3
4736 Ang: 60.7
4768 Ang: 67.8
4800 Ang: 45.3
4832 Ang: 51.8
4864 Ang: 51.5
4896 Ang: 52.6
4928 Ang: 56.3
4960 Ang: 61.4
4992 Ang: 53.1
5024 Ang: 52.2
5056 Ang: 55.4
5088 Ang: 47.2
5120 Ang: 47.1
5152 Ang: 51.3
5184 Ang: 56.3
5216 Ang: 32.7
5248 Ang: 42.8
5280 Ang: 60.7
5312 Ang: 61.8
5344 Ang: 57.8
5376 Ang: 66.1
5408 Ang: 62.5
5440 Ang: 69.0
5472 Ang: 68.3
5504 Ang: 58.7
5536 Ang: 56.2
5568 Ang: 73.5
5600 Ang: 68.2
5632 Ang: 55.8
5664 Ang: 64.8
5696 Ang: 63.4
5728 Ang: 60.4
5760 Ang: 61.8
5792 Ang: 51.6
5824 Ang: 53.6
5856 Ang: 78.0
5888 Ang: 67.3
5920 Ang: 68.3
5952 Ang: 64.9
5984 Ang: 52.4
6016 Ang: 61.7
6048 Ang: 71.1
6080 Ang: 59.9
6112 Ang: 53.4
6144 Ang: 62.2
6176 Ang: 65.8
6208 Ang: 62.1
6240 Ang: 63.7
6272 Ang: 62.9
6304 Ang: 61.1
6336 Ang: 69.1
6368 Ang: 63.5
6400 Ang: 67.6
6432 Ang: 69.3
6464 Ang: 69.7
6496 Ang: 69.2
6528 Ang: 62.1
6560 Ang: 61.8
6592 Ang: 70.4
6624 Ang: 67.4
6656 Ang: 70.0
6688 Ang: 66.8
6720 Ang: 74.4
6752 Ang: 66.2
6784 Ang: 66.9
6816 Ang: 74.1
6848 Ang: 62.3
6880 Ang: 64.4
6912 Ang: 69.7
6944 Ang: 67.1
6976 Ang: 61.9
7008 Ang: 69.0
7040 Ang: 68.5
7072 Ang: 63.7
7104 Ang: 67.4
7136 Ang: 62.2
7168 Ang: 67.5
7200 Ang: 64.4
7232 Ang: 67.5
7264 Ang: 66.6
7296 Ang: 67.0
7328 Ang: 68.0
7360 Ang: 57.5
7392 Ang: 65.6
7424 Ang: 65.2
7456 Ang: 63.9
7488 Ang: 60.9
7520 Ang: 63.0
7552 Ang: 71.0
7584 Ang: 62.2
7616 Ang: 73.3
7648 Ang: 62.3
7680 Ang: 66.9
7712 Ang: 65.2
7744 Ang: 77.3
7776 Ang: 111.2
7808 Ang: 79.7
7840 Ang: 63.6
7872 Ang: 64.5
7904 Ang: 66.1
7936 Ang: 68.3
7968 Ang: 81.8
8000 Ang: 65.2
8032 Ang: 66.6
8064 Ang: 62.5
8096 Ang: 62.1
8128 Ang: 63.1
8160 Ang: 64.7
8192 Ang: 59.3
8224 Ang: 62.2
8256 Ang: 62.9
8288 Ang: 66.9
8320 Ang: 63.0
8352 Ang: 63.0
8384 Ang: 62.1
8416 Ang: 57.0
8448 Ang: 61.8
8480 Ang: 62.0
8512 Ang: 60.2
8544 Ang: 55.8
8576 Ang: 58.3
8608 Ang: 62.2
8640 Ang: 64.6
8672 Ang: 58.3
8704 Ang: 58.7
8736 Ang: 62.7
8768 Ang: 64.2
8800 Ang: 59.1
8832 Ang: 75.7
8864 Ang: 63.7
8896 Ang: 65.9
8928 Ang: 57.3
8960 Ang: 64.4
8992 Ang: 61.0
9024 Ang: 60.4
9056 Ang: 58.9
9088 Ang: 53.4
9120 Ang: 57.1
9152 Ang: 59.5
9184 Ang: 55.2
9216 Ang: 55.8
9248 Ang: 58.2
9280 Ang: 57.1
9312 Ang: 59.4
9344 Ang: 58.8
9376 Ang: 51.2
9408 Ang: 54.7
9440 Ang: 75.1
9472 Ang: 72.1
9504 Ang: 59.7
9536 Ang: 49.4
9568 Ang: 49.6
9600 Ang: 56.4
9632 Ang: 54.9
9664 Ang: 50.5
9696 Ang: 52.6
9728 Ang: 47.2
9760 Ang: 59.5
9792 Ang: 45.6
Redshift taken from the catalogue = 0.18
